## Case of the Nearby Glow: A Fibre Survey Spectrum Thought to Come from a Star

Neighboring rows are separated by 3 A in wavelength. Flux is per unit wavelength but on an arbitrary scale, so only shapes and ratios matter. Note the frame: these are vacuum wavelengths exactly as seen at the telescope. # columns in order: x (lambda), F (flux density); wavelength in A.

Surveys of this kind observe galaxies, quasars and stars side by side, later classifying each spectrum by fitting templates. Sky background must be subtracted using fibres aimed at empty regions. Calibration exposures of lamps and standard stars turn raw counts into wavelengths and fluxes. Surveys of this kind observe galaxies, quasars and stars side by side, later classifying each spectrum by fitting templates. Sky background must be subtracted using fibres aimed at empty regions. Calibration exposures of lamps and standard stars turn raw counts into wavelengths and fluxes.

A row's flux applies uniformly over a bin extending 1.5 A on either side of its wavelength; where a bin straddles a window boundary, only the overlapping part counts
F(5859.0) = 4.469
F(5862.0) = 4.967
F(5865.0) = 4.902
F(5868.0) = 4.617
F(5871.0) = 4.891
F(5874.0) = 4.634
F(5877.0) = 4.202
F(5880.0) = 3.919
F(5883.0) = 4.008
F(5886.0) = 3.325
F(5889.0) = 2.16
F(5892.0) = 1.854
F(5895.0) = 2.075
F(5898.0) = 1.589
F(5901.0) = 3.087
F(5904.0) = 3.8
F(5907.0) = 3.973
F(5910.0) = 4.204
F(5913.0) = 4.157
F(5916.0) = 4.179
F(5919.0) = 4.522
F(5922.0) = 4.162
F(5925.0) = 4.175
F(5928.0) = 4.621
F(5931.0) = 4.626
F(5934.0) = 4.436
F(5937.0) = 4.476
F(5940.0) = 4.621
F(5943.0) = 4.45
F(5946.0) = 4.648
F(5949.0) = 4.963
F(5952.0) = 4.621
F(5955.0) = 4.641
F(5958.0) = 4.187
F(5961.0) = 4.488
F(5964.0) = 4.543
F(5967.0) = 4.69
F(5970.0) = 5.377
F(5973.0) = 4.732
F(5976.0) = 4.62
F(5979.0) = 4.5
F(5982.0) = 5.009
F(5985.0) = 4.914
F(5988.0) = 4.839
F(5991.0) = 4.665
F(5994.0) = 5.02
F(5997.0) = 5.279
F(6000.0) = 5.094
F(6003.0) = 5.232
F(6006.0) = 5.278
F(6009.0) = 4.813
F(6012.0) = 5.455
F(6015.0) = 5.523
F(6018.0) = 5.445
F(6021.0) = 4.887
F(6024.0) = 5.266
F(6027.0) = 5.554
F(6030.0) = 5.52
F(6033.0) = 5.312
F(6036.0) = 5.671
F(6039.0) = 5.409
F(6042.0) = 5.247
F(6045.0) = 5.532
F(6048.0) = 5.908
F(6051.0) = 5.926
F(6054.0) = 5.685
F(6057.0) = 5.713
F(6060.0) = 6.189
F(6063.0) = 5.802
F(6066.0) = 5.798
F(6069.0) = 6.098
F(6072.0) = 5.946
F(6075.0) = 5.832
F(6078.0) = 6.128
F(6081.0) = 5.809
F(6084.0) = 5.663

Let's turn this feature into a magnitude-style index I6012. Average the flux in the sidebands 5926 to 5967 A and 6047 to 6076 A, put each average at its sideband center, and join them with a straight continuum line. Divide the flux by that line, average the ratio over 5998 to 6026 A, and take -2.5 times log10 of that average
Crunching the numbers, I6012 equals 0.018 mag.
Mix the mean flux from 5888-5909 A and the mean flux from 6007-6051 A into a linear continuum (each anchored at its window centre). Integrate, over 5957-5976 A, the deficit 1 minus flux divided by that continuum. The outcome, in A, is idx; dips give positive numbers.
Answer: -2.60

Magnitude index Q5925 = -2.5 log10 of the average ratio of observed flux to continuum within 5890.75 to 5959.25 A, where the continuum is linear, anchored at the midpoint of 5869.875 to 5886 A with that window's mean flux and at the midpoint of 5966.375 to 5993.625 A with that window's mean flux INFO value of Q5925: 0.130 mag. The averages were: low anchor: 4.22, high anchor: 4.83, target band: 4.01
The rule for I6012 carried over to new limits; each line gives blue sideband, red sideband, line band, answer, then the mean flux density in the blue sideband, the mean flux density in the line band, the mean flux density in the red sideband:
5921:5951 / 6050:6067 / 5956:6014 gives 0.04 mag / 4.53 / 4.88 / 5.85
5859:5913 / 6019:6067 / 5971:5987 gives 0.01 mag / 3.7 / 4.78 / 5.59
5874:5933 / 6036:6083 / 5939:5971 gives -0.07 mag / 3.65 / 4.65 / 5.8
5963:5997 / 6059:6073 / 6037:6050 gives 0.02 mag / 4.83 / 5.55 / 5.96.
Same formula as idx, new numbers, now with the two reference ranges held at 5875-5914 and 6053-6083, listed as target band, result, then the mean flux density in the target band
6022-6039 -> -0.4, 5.44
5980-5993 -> -0.5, 4.85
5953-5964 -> -0.6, 4.46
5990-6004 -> -0.7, 5.07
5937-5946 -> -1.3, 4.54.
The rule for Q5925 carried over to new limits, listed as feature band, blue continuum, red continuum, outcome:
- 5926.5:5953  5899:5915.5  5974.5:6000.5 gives -0.09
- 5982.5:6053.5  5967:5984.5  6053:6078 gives 0.01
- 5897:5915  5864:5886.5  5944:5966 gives 0.25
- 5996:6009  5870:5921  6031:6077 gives -0.03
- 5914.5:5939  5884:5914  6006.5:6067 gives -0.24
